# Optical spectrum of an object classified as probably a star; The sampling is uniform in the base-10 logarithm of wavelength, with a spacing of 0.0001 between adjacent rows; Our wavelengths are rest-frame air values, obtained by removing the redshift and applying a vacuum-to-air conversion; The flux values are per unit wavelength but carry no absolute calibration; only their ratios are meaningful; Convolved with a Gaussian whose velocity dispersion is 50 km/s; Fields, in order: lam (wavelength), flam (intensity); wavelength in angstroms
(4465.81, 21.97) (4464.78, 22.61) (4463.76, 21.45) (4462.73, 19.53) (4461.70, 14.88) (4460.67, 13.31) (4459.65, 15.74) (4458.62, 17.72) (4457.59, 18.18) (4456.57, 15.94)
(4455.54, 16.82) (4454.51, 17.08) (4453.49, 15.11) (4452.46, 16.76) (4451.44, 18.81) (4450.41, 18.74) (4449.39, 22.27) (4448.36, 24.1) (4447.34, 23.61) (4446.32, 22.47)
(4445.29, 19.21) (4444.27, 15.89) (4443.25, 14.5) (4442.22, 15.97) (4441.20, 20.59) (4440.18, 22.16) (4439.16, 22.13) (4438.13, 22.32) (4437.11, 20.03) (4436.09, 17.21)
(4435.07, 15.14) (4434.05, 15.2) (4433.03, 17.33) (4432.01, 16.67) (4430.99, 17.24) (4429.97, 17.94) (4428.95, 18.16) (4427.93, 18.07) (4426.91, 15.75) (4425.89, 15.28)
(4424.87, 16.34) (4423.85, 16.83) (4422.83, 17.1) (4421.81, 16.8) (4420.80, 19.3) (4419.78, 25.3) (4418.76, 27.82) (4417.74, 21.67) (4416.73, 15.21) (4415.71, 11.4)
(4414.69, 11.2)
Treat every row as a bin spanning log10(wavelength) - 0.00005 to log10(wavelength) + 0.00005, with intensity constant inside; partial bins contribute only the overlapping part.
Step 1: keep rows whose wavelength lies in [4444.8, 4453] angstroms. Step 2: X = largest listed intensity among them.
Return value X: 24.1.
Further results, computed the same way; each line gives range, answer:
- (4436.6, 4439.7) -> 22.32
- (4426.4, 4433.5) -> 18.16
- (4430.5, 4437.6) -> 20.03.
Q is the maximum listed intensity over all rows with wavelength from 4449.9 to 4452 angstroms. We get 18.81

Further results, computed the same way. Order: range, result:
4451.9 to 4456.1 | 17.08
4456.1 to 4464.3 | 21.45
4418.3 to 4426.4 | 27.82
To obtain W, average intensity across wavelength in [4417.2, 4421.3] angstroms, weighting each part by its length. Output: 23.5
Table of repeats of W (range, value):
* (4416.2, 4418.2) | 18.3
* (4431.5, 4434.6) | 16.4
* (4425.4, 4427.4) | 15.5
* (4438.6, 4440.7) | 22.1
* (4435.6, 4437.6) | 18.6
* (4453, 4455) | 16.1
